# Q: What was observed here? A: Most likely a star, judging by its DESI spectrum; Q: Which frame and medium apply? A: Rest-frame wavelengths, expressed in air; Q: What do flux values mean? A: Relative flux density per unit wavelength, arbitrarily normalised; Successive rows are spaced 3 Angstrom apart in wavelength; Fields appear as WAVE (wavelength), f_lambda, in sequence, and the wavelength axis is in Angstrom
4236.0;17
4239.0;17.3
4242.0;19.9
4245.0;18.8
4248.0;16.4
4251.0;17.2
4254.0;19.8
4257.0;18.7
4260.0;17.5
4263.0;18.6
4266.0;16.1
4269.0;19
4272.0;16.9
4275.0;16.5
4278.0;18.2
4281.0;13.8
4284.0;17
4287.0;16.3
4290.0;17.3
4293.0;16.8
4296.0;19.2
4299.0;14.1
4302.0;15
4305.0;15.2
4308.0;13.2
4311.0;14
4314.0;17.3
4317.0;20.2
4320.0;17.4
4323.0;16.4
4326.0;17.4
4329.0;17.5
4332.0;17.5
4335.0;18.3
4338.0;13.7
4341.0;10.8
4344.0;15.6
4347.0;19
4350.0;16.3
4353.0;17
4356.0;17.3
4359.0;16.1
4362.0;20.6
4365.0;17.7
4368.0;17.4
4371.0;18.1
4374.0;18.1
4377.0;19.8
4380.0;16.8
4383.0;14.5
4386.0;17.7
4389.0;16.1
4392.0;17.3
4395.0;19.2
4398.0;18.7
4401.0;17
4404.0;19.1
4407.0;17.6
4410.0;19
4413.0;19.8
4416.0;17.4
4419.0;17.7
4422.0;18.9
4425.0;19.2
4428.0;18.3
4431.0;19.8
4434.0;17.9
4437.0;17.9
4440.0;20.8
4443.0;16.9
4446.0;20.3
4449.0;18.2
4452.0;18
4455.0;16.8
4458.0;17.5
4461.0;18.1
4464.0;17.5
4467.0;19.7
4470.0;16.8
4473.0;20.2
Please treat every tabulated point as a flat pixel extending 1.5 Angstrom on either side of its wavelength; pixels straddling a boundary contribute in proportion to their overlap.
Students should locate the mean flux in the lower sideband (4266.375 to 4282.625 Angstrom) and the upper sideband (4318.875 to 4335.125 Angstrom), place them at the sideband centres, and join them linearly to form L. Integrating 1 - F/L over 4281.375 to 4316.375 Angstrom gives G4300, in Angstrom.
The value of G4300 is 2.2 Angstrom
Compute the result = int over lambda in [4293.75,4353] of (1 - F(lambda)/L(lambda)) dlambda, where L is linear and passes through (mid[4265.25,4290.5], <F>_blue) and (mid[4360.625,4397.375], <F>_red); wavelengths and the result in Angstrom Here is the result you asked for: 3.4 Angstrom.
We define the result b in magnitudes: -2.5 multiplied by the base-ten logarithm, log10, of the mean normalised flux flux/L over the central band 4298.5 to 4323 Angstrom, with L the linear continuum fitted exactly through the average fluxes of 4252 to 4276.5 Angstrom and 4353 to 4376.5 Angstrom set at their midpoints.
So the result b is 0.128 mag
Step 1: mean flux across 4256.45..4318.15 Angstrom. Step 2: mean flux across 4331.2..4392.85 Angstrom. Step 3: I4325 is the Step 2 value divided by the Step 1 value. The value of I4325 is 1.02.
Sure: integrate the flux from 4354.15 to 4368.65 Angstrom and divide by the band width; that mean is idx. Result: 17.8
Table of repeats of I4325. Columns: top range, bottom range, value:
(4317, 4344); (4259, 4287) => 0.96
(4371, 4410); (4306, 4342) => 1.09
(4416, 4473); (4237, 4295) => 1.05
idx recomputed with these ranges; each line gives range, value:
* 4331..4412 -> 17.3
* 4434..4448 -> 18.8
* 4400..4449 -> 18.6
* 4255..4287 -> 17.2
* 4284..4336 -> 16.6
